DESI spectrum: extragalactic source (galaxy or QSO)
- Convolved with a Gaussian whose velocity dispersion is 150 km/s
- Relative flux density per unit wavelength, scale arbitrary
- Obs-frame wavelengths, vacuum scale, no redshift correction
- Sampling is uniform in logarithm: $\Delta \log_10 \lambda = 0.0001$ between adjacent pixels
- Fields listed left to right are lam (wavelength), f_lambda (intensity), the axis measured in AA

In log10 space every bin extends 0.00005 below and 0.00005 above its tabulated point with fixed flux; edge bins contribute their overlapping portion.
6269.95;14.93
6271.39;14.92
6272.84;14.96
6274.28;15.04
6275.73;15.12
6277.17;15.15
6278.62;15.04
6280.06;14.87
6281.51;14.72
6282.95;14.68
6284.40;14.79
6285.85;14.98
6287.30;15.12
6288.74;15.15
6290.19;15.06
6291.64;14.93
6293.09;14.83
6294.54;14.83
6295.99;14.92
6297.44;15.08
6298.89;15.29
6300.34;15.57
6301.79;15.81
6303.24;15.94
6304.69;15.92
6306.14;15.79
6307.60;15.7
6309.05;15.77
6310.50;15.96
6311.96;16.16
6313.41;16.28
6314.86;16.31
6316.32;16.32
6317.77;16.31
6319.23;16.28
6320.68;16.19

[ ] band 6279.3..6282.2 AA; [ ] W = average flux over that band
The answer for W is 14.8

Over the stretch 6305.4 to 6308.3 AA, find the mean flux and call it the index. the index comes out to 15.7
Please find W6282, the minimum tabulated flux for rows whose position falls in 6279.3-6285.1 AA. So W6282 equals 14.68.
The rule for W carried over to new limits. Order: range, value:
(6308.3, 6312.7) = 16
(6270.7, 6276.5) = 15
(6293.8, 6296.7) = 14.9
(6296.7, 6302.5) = 15.4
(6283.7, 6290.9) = 15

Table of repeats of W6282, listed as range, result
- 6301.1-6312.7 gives 15.7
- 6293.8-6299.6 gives 14.83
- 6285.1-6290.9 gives 14.98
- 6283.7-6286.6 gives 14.79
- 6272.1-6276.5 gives 14.96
